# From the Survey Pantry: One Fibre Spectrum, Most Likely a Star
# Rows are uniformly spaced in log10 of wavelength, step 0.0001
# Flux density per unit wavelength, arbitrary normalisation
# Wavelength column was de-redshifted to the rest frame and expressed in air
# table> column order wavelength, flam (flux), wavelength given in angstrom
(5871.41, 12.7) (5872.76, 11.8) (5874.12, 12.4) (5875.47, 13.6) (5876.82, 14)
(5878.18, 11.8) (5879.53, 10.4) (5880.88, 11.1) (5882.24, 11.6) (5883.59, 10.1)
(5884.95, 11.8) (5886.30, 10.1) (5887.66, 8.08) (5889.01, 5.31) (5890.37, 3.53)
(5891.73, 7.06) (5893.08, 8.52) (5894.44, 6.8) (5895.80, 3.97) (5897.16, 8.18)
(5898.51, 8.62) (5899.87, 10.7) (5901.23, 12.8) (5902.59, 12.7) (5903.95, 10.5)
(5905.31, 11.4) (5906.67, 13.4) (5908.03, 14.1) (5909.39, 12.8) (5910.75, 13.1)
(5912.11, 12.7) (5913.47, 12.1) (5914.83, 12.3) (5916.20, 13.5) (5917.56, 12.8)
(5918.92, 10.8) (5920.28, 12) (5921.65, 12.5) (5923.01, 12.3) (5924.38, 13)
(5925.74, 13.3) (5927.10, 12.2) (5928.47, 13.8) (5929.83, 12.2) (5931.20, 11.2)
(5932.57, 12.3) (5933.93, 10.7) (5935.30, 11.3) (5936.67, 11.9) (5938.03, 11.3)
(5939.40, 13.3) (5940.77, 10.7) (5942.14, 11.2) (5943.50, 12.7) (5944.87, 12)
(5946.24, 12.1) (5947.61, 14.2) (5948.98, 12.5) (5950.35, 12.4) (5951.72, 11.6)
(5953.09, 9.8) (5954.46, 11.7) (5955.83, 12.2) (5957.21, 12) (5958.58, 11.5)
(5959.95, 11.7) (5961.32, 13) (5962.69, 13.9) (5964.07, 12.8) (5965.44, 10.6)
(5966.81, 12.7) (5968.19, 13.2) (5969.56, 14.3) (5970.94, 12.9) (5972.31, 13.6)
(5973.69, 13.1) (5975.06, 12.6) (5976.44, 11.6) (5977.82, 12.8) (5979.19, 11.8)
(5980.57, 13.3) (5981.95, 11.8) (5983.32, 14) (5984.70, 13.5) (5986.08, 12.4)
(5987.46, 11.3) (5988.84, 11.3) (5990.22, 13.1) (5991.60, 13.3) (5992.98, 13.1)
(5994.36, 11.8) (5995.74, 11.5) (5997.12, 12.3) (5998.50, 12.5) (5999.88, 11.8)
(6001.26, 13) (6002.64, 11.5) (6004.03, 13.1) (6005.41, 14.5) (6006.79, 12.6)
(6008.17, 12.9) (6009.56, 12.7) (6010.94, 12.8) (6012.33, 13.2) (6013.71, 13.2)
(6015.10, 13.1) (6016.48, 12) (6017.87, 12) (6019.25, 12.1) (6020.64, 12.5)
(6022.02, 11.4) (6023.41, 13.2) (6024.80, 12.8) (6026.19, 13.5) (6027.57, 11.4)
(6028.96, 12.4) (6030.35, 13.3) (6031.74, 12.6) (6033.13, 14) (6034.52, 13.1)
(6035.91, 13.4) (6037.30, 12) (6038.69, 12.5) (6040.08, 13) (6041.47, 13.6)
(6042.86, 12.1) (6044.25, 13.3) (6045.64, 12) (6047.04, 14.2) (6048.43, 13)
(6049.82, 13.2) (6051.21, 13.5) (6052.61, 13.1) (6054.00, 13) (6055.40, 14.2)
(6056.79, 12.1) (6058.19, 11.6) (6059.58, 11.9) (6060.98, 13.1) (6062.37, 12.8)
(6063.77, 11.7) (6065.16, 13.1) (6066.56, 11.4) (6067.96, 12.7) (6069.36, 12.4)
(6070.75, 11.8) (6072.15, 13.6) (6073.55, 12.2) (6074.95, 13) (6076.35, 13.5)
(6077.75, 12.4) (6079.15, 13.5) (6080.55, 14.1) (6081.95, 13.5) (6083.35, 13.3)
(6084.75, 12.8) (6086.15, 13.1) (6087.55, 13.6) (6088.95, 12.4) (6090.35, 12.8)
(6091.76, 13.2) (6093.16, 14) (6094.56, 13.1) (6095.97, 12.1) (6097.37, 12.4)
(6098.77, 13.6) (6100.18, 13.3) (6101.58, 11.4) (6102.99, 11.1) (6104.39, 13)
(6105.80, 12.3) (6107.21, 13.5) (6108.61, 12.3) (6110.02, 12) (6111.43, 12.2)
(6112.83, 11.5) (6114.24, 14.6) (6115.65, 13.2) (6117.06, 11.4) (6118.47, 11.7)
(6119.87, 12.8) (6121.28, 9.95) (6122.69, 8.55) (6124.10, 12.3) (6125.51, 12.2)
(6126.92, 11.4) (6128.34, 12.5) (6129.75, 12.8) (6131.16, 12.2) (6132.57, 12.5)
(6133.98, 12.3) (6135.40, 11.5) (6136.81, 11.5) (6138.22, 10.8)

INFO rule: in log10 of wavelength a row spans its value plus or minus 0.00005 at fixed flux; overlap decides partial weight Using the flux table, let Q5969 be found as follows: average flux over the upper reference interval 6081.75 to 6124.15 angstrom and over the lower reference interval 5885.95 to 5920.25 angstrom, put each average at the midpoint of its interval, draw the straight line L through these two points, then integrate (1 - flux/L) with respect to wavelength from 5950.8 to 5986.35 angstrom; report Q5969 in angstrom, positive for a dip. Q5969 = -4.8 angstrom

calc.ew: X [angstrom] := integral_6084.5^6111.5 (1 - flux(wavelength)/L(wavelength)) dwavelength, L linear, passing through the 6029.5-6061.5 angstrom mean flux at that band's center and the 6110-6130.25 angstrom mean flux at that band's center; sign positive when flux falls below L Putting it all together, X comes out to -1.1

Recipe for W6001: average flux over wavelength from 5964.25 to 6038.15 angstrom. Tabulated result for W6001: 12.7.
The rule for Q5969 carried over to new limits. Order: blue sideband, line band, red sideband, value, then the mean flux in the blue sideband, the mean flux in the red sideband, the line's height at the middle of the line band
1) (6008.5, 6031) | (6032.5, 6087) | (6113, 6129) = -2.6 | 12.6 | 11.9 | 12.3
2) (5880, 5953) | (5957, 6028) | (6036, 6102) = -3.4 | 11.2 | 12.9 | 12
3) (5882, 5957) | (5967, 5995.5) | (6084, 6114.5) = -2.4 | 11.2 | 12.7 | 11.7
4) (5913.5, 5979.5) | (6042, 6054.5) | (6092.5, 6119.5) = -0.6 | 12.3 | 12.6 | 12.5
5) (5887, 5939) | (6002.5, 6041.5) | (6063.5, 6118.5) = -2.4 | 11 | 12.7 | 12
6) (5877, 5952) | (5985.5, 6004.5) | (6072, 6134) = -0.8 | 11.2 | 12.6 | 11.8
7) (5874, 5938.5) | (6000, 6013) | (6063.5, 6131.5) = -1.1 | 11.1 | 12.5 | 11.8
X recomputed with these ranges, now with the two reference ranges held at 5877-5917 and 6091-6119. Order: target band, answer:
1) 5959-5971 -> -1.8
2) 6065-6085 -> -1.0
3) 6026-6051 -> -2.2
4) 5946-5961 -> -1.4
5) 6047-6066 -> -1.2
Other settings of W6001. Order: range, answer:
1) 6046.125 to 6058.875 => 13.1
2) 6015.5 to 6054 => 12.8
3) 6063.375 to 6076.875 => 12.5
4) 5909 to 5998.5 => 12.4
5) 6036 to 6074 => 12.7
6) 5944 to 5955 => 12.1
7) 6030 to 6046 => 12.9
